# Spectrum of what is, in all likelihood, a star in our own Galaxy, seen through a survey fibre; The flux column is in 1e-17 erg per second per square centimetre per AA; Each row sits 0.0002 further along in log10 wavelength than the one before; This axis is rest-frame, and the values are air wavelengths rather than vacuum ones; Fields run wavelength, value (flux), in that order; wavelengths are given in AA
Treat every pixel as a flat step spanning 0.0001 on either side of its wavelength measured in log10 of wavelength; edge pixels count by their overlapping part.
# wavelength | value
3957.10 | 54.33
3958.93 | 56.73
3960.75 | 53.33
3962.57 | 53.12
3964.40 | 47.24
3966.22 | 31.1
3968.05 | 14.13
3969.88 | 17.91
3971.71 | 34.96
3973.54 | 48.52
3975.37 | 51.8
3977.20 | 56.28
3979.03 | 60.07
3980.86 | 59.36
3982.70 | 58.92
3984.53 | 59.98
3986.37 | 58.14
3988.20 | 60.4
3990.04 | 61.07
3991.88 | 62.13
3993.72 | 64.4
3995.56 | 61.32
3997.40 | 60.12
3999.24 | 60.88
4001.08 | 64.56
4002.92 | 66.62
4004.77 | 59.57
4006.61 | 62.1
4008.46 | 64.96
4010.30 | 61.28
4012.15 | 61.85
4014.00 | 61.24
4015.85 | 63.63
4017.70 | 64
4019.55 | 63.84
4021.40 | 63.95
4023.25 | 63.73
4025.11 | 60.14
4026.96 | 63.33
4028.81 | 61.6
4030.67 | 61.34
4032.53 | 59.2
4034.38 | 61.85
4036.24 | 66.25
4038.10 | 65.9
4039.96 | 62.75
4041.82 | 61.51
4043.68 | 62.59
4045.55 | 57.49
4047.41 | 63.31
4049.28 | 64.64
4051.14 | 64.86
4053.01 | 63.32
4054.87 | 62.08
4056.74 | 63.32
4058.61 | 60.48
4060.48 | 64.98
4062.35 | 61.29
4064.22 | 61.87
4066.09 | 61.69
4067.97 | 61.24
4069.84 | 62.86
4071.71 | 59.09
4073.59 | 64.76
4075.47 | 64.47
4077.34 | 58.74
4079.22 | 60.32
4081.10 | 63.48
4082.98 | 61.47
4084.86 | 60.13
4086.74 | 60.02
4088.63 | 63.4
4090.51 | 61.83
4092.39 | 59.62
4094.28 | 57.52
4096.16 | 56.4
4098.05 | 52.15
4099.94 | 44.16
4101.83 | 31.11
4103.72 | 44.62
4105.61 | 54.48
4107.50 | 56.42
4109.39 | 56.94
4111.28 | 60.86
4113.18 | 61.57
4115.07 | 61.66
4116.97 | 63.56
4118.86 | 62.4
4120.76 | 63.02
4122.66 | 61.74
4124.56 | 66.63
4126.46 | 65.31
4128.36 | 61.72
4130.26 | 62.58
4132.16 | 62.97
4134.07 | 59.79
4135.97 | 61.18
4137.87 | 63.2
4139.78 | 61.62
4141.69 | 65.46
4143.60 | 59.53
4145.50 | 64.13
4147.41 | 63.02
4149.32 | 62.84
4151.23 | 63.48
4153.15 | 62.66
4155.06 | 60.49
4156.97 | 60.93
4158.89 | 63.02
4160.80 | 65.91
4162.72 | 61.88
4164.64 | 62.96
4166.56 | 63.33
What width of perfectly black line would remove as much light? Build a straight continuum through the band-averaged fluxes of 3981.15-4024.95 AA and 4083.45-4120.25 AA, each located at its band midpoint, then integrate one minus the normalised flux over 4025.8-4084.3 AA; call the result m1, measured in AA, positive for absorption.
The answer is -3.2 AA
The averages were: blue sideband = 62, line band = 62.3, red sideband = 56.4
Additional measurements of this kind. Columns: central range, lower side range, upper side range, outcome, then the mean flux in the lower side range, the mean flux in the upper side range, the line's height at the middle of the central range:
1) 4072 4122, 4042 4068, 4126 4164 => 3.63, 62.4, 62.6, 62.5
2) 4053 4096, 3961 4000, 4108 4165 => -2.57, 51.5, 62.4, 58.1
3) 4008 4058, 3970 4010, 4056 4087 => -2.21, 58.1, 61.8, 60.1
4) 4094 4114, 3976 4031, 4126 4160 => 3.23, 61.7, 62.4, 62.2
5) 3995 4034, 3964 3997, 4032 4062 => -3.82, 50.7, 62.8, 56.9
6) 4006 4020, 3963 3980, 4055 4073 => -3.53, 40.7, 61.9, 50.2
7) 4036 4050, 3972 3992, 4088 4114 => -1.84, 57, 54.2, 55.6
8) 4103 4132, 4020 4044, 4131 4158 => 0.89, 62.7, 62.2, 62.3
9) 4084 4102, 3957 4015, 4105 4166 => 1.30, 54.7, 62.1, 60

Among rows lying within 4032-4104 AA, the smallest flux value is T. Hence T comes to 31.11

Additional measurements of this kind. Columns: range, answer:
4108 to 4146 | 56.94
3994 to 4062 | 57.49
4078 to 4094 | 59.62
